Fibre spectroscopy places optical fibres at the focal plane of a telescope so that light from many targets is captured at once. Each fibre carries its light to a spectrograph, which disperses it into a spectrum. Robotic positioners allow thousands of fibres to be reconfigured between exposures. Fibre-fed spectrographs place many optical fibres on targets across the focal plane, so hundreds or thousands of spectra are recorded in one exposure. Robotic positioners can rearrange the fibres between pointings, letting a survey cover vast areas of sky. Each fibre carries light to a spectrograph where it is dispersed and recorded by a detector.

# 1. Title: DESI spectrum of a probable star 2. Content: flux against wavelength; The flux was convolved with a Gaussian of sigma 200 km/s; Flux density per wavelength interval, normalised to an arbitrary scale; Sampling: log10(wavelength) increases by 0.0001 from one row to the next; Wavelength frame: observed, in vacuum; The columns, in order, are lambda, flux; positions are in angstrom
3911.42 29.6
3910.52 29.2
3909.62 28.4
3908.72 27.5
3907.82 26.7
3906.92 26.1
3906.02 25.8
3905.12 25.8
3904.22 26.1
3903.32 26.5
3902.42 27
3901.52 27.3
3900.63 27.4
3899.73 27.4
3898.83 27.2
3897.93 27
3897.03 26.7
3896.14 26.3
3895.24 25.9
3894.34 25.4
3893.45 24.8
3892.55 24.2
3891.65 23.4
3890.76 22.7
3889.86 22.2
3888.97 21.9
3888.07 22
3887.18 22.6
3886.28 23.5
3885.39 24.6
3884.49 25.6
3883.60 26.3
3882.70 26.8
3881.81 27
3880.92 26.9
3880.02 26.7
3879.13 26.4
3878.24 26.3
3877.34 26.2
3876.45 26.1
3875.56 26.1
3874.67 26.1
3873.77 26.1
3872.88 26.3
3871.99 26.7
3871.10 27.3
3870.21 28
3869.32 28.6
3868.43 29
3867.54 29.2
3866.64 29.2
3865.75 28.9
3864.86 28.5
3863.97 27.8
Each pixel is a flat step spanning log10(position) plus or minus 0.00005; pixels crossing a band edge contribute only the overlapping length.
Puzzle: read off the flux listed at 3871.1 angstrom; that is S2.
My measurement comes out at 27.3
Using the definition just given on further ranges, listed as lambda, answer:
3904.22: 26.1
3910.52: 29.2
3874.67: 26.1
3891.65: 23.4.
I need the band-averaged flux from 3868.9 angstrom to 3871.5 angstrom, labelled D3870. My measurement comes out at 28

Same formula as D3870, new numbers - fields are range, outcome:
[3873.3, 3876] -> 26.1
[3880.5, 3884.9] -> 26.6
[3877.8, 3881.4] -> 26.6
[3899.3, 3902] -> 27.4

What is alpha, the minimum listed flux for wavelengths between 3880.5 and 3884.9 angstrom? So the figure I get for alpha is 25.6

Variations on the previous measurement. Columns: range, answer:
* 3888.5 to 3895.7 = 21.9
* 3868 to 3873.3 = 26.3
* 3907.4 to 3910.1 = 26.7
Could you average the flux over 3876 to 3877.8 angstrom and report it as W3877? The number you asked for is 26.1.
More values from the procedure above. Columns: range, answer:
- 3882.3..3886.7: 25.3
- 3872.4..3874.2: 26.3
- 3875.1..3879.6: 26.3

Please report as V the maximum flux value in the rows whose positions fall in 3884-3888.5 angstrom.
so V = 25.6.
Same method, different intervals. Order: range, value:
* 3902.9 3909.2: 27.5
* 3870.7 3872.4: 27.3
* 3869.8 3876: 28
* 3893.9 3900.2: 27.4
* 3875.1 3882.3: 27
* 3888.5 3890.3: 22.2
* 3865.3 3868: 29.2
